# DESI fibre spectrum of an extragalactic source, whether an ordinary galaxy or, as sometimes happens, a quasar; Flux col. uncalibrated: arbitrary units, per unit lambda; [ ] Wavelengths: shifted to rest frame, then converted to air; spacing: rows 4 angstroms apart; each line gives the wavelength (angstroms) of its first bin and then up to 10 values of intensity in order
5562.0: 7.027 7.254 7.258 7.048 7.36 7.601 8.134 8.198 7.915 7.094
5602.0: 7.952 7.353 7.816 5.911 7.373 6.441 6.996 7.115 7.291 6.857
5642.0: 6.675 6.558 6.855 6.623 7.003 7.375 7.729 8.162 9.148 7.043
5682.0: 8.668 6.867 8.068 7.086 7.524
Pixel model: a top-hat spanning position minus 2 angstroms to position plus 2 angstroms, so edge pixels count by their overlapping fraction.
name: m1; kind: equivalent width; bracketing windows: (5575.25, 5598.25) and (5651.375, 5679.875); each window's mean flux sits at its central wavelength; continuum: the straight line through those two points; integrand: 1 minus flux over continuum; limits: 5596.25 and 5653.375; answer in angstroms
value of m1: 4.8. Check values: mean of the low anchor 7.74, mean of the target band 7.01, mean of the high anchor 7.57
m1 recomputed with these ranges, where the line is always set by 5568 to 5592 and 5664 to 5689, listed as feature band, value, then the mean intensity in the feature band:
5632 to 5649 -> 2.1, 6.85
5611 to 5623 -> 1.6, 6.69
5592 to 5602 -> 0.1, 7.59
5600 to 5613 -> 0.2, 7.57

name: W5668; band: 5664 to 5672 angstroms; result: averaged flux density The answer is 7.95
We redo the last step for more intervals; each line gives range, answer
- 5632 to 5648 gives 6.85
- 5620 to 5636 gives 6.96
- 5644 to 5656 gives 6.68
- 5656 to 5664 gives 7.19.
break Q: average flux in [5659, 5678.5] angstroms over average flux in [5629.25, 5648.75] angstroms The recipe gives 1.15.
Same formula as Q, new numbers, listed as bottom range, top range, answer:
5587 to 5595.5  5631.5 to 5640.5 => 0.87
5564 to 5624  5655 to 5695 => 1.04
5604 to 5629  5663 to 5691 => 1.14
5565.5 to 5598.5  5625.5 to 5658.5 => 0.91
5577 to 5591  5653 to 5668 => 0.92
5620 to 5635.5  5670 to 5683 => 1.19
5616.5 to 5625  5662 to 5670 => 1.12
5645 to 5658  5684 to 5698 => 1.09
